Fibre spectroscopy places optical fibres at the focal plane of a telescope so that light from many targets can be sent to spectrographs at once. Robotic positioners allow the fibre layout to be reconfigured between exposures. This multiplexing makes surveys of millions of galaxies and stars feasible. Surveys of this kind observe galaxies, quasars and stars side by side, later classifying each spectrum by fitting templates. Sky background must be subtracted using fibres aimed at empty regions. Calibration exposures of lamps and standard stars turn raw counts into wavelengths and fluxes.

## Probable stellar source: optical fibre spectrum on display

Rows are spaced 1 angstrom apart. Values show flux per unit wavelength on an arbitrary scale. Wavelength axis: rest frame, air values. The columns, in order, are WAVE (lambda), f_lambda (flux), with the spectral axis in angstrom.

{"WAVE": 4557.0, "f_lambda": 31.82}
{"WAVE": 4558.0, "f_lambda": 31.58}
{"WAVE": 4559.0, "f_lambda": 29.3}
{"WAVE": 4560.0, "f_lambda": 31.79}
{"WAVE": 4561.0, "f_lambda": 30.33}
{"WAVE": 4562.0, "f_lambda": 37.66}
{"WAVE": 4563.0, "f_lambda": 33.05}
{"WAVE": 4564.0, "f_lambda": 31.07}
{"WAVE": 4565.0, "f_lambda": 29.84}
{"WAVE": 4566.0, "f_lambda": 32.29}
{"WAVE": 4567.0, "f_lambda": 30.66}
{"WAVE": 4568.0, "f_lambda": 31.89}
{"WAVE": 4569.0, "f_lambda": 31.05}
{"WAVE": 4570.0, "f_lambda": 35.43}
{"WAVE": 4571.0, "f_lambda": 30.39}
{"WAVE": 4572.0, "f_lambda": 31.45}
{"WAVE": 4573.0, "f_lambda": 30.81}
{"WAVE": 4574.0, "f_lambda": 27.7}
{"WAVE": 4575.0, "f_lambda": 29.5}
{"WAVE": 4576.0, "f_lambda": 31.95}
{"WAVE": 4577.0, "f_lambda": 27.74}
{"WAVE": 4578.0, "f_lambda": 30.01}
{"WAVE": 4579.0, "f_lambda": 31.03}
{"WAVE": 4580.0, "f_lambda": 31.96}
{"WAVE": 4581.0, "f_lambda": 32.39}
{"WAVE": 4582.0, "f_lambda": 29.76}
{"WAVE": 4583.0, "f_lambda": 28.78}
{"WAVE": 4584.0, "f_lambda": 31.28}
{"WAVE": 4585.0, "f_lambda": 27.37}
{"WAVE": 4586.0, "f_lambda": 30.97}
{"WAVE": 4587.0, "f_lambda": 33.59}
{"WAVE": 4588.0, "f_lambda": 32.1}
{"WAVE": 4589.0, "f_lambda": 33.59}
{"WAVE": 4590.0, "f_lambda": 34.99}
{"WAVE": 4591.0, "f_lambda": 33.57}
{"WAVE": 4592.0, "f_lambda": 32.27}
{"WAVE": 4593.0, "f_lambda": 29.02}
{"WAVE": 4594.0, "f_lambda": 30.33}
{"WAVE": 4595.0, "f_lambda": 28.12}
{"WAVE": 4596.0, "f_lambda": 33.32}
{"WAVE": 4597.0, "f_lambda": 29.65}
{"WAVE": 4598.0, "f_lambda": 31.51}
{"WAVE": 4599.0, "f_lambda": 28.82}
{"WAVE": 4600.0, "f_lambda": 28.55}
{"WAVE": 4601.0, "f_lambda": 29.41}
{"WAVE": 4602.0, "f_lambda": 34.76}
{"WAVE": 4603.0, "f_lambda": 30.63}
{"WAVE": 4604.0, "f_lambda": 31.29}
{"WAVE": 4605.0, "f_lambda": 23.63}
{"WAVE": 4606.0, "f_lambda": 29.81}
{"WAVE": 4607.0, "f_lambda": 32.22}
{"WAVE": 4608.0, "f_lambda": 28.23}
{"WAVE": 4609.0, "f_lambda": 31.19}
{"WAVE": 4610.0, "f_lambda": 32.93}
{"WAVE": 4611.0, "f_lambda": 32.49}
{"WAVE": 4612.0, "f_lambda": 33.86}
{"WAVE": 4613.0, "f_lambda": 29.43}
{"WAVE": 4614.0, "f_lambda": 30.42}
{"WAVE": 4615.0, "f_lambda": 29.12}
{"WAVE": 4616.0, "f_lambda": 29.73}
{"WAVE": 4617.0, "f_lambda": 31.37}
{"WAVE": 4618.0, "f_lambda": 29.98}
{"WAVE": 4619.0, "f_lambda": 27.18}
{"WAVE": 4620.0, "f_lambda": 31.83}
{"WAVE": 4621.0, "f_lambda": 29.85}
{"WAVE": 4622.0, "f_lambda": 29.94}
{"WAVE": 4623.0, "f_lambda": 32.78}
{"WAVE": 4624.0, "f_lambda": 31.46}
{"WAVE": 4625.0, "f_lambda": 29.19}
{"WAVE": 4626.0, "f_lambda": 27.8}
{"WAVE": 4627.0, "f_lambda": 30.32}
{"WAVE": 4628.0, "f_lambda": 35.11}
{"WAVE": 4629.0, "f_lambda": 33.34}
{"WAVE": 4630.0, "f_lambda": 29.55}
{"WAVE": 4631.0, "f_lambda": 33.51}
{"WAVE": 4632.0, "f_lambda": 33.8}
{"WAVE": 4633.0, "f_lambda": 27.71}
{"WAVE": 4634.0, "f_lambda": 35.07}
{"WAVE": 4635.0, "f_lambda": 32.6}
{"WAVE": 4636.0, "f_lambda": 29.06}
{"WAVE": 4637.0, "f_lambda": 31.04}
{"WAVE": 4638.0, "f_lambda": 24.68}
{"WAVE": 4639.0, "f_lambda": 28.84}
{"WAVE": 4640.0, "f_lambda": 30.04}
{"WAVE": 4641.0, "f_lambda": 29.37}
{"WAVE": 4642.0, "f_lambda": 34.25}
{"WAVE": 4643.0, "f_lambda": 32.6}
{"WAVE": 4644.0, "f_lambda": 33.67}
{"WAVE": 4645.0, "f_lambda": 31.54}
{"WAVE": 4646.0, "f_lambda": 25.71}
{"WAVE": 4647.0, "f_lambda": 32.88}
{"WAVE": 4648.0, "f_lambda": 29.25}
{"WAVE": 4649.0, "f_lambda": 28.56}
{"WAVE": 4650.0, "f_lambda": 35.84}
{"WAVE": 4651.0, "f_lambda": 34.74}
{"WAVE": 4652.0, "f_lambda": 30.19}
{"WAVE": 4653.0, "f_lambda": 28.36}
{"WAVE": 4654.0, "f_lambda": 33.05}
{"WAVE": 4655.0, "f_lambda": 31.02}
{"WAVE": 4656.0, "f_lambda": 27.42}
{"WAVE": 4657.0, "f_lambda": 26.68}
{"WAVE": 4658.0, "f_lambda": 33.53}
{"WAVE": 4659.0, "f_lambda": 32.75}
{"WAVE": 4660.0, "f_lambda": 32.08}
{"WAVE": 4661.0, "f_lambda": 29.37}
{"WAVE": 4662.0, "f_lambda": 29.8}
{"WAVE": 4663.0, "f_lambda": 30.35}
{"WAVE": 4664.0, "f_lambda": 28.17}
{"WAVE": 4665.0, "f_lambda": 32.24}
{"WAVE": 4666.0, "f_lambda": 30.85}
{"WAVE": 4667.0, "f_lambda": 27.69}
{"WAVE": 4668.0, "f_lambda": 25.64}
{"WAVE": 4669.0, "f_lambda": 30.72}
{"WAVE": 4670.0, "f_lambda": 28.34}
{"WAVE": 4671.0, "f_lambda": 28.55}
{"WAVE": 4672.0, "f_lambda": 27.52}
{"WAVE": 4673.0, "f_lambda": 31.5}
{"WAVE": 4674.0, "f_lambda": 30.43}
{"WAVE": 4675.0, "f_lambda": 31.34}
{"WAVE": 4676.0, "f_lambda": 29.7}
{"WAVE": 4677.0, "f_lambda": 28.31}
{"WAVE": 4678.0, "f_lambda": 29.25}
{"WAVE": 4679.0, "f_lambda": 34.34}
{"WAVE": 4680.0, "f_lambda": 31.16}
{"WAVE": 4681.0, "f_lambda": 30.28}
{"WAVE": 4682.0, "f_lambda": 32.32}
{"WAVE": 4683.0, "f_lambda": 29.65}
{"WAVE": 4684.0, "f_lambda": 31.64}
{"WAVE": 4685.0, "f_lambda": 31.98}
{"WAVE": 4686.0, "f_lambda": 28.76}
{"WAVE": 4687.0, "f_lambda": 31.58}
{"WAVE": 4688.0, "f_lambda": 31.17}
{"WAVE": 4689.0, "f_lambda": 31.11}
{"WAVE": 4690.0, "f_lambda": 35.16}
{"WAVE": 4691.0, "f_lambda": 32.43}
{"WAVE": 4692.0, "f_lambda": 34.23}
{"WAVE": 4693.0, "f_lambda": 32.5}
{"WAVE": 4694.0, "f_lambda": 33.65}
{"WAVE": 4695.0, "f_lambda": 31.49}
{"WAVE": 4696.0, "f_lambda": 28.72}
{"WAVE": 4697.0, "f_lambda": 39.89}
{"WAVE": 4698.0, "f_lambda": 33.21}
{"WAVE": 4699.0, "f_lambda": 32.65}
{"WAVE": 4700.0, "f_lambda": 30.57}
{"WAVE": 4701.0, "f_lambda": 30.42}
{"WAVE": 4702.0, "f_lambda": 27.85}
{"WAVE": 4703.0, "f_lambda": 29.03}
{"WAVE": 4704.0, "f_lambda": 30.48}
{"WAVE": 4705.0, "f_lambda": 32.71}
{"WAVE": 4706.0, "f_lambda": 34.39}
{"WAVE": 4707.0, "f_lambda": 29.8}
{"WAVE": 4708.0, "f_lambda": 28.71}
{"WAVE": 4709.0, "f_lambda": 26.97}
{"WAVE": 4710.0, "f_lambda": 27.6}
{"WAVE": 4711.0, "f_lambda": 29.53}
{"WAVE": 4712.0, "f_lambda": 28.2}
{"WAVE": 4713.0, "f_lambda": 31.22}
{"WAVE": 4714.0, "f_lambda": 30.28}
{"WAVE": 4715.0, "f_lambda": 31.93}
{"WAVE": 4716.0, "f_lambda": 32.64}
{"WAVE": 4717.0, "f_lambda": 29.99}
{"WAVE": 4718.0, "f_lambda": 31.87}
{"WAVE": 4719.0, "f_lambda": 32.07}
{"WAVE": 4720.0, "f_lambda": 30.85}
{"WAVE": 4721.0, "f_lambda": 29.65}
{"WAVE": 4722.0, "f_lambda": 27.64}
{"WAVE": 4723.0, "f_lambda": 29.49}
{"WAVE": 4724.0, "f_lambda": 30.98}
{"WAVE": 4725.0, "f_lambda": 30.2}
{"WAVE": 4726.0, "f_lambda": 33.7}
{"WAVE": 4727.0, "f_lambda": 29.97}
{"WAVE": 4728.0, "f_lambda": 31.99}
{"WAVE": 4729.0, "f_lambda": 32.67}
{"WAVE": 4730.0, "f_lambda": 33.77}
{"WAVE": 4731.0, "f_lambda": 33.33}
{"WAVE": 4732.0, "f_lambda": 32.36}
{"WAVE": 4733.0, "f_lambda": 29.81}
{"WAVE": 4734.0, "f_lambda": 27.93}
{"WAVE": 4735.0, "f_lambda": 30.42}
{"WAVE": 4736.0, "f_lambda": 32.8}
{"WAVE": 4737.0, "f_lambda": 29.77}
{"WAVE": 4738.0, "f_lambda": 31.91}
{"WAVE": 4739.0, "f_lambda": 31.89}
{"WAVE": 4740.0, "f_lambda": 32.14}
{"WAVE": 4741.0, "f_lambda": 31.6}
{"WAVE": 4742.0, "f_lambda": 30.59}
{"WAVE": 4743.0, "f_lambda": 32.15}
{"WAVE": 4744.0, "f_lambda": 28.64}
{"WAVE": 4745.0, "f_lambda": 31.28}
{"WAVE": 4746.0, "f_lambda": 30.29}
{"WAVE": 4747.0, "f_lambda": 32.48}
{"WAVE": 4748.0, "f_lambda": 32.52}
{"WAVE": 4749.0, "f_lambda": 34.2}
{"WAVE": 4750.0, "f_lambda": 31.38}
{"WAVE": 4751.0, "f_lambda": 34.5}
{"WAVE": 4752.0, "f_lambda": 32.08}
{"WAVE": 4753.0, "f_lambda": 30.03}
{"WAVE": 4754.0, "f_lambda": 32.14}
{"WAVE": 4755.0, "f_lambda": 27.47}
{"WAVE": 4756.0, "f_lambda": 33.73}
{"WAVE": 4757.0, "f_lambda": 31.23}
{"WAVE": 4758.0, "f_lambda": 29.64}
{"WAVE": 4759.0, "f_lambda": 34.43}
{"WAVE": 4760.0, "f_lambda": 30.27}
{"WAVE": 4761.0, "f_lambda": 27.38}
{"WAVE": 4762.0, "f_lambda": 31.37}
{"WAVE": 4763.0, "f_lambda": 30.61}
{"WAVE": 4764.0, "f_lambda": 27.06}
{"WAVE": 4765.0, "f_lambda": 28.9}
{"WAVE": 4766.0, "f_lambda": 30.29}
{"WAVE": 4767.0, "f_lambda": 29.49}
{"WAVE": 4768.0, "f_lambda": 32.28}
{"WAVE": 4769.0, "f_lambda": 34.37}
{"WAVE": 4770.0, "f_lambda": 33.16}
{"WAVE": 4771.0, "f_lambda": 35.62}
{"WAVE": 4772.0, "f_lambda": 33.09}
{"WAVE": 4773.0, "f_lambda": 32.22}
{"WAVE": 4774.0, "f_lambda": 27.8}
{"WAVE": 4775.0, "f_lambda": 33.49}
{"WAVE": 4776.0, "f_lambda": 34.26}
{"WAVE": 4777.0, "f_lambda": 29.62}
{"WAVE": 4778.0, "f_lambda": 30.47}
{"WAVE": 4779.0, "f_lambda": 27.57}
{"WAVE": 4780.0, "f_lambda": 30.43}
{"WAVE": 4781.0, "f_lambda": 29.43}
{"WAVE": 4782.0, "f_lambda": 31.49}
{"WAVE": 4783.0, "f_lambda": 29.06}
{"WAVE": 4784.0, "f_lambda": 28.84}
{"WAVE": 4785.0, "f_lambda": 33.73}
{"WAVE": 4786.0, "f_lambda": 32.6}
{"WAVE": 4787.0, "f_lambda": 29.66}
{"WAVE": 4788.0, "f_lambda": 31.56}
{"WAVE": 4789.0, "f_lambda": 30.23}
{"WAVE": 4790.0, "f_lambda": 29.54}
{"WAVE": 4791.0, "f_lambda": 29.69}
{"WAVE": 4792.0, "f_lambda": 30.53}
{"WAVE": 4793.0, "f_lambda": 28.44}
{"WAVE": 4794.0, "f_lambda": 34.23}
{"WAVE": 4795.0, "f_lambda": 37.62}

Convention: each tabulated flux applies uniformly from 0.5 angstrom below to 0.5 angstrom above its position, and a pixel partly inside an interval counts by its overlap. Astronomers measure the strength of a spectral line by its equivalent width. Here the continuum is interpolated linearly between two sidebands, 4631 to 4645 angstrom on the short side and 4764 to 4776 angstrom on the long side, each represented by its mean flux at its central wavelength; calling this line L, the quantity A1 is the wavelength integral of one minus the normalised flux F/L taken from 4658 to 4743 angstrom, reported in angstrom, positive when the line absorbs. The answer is 1.4 angstrom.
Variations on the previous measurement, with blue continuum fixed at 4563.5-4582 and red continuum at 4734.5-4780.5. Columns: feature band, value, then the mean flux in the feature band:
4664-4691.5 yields 0.6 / 30.5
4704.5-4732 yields 0.3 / 30.8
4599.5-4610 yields 0.3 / 30.1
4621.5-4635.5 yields -0.2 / 31.6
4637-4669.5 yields 0.7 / 30.4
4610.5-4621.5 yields 0.2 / 30.5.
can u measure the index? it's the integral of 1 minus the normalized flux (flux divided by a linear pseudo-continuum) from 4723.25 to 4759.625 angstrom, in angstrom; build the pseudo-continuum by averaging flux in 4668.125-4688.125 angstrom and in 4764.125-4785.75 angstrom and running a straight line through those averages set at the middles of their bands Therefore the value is -0.8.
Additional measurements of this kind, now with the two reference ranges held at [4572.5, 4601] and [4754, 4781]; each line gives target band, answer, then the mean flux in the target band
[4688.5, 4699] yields -0.8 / 33.2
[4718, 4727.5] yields 0.1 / 30.6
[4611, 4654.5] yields -0.2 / 30.9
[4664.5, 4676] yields 0.5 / 29.5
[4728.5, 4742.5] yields -0.2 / 31.5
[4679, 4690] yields -0.2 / 31.3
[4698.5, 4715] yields 0.4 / 30.1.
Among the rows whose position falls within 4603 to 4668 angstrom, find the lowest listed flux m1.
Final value 23.63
